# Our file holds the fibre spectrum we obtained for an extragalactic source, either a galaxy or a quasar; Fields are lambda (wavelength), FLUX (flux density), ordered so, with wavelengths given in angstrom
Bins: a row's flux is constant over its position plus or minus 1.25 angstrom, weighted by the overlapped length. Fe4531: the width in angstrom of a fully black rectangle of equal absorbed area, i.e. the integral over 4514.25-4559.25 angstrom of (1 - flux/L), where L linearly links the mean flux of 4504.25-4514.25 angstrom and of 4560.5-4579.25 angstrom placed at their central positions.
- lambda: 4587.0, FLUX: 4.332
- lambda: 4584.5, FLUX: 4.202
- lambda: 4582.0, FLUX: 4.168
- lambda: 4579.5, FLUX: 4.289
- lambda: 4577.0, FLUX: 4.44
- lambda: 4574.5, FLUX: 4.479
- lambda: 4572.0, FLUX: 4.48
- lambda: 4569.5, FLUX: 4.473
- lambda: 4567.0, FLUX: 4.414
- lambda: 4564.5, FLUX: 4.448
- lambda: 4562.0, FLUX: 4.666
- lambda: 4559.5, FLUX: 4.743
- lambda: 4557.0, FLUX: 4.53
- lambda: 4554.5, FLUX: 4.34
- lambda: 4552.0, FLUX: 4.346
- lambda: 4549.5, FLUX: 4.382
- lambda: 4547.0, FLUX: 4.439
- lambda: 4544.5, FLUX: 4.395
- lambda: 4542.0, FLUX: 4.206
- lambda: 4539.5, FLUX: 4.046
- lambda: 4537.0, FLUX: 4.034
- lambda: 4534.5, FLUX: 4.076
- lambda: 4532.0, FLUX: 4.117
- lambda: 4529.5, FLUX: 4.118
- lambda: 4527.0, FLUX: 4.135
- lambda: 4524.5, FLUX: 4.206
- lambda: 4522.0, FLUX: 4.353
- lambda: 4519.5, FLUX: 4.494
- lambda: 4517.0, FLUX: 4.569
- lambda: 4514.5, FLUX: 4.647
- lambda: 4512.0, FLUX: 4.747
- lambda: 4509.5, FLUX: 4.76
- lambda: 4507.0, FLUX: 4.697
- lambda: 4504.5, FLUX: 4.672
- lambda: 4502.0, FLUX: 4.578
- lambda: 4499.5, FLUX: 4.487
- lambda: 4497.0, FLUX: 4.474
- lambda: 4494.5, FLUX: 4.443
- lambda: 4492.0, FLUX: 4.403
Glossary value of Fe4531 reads 3.0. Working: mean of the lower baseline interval 4.72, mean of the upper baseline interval 4.48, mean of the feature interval 4.3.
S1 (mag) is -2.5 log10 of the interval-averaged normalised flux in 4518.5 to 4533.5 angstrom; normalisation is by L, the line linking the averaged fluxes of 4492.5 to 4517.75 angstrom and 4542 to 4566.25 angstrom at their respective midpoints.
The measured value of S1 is 0.08 mag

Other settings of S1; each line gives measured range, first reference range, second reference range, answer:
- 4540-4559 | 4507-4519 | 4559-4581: 0.04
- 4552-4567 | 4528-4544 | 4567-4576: -0.04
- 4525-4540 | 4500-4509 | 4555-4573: 0.12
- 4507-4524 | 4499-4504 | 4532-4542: -0.05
